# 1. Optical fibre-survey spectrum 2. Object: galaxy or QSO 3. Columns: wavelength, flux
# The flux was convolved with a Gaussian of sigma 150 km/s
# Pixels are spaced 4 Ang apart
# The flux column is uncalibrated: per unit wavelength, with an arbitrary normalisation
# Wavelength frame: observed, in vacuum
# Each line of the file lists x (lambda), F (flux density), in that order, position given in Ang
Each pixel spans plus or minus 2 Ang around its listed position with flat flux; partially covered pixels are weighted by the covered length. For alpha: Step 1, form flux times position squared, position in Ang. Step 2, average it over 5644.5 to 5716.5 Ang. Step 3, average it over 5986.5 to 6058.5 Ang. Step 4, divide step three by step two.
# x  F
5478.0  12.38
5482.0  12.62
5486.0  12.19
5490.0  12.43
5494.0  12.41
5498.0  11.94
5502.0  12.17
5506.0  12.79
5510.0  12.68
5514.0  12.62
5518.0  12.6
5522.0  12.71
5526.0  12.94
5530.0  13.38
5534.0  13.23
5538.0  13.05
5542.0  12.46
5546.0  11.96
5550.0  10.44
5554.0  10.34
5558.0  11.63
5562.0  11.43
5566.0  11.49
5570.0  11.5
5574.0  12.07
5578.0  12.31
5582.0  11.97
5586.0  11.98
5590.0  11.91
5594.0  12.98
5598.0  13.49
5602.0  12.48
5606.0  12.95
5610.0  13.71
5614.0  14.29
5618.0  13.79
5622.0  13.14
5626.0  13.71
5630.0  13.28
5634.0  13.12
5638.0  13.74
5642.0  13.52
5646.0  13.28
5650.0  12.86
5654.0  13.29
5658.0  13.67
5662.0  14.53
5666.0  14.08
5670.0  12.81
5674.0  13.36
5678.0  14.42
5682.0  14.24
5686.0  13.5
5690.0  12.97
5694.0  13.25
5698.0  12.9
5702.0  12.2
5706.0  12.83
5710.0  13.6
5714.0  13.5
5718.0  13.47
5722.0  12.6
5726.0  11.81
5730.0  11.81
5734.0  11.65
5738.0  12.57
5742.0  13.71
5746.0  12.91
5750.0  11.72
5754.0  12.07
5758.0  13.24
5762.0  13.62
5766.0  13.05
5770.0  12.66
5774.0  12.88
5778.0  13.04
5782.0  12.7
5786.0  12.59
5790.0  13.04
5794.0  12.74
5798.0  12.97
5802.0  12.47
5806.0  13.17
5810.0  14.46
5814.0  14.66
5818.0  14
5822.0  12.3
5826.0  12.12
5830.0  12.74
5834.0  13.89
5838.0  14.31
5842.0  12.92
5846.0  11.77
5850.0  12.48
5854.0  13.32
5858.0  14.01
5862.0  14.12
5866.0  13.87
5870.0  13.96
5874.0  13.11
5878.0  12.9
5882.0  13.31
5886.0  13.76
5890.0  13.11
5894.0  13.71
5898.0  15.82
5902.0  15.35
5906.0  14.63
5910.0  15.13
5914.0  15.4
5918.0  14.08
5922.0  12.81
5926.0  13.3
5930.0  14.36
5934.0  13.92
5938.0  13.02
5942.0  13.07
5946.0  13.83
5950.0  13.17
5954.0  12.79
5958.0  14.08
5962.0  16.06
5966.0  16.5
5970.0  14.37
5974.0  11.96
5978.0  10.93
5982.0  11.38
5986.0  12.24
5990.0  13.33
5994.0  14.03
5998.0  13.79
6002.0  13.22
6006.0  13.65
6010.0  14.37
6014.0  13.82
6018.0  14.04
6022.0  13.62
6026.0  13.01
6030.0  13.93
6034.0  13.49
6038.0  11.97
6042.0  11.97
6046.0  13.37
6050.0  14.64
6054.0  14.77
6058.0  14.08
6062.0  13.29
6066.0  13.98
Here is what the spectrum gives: 1.14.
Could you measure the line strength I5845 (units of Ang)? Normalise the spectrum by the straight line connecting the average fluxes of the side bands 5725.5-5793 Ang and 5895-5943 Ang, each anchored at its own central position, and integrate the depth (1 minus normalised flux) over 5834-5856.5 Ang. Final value 0.8 Ang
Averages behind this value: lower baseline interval 12.7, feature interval 13.1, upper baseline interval 14.3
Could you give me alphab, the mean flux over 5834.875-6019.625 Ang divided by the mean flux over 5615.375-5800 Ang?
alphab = 1.0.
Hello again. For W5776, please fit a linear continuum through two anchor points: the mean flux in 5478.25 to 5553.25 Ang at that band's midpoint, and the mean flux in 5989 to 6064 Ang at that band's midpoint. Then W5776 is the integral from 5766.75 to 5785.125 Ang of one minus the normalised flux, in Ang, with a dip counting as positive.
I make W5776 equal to 0.3 Ang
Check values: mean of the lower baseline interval 12.4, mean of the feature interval 12.8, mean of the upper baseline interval 13.6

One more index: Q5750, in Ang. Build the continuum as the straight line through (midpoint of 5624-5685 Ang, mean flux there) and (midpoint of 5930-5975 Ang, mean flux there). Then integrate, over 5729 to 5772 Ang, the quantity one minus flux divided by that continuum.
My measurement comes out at 3.3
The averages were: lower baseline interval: 13.6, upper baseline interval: 14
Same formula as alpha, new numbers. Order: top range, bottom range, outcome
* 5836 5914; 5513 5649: 1.21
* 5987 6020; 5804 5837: 1.09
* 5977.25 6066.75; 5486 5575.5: 1.30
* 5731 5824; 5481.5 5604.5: 1.15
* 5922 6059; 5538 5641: 1.24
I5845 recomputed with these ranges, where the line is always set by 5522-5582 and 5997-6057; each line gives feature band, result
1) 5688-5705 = -0.44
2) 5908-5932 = -1.72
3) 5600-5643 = -4.08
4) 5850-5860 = -0.31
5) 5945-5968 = -1.85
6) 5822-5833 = 0.34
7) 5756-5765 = -0.48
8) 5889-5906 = -1.85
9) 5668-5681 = -1.20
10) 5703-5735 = -0.25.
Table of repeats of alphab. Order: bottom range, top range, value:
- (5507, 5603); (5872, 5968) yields 1.15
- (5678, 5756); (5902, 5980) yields 1.08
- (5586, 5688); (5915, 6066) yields 1.01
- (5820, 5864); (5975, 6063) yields 1.02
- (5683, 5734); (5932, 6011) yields 1.05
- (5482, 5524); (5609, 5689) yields 1.09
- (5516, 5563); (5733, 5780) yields 1.05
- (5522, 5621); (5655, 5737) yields 1.06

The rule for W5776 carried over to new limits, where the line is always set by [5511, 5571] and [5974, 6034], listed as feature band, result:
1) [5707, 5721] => -1.0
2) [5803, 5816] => -1.2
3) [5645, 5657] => -0.8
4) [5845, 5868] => -0.8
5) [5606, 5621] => -1.8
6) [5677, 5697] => -1.8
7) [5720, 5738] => 0.8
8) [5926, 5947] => -0.9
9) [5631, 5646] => -1.3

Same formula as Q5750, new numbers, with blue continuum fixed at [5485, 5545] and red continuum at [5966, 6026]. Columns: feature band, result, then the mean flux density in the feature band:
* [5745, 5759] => 0.61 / 12.4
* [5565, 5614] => 0.93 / 12.5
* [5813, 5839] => -0.57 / 13.4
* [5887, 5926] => -3.54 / 14.4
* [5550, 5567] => 2.12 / 11.1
